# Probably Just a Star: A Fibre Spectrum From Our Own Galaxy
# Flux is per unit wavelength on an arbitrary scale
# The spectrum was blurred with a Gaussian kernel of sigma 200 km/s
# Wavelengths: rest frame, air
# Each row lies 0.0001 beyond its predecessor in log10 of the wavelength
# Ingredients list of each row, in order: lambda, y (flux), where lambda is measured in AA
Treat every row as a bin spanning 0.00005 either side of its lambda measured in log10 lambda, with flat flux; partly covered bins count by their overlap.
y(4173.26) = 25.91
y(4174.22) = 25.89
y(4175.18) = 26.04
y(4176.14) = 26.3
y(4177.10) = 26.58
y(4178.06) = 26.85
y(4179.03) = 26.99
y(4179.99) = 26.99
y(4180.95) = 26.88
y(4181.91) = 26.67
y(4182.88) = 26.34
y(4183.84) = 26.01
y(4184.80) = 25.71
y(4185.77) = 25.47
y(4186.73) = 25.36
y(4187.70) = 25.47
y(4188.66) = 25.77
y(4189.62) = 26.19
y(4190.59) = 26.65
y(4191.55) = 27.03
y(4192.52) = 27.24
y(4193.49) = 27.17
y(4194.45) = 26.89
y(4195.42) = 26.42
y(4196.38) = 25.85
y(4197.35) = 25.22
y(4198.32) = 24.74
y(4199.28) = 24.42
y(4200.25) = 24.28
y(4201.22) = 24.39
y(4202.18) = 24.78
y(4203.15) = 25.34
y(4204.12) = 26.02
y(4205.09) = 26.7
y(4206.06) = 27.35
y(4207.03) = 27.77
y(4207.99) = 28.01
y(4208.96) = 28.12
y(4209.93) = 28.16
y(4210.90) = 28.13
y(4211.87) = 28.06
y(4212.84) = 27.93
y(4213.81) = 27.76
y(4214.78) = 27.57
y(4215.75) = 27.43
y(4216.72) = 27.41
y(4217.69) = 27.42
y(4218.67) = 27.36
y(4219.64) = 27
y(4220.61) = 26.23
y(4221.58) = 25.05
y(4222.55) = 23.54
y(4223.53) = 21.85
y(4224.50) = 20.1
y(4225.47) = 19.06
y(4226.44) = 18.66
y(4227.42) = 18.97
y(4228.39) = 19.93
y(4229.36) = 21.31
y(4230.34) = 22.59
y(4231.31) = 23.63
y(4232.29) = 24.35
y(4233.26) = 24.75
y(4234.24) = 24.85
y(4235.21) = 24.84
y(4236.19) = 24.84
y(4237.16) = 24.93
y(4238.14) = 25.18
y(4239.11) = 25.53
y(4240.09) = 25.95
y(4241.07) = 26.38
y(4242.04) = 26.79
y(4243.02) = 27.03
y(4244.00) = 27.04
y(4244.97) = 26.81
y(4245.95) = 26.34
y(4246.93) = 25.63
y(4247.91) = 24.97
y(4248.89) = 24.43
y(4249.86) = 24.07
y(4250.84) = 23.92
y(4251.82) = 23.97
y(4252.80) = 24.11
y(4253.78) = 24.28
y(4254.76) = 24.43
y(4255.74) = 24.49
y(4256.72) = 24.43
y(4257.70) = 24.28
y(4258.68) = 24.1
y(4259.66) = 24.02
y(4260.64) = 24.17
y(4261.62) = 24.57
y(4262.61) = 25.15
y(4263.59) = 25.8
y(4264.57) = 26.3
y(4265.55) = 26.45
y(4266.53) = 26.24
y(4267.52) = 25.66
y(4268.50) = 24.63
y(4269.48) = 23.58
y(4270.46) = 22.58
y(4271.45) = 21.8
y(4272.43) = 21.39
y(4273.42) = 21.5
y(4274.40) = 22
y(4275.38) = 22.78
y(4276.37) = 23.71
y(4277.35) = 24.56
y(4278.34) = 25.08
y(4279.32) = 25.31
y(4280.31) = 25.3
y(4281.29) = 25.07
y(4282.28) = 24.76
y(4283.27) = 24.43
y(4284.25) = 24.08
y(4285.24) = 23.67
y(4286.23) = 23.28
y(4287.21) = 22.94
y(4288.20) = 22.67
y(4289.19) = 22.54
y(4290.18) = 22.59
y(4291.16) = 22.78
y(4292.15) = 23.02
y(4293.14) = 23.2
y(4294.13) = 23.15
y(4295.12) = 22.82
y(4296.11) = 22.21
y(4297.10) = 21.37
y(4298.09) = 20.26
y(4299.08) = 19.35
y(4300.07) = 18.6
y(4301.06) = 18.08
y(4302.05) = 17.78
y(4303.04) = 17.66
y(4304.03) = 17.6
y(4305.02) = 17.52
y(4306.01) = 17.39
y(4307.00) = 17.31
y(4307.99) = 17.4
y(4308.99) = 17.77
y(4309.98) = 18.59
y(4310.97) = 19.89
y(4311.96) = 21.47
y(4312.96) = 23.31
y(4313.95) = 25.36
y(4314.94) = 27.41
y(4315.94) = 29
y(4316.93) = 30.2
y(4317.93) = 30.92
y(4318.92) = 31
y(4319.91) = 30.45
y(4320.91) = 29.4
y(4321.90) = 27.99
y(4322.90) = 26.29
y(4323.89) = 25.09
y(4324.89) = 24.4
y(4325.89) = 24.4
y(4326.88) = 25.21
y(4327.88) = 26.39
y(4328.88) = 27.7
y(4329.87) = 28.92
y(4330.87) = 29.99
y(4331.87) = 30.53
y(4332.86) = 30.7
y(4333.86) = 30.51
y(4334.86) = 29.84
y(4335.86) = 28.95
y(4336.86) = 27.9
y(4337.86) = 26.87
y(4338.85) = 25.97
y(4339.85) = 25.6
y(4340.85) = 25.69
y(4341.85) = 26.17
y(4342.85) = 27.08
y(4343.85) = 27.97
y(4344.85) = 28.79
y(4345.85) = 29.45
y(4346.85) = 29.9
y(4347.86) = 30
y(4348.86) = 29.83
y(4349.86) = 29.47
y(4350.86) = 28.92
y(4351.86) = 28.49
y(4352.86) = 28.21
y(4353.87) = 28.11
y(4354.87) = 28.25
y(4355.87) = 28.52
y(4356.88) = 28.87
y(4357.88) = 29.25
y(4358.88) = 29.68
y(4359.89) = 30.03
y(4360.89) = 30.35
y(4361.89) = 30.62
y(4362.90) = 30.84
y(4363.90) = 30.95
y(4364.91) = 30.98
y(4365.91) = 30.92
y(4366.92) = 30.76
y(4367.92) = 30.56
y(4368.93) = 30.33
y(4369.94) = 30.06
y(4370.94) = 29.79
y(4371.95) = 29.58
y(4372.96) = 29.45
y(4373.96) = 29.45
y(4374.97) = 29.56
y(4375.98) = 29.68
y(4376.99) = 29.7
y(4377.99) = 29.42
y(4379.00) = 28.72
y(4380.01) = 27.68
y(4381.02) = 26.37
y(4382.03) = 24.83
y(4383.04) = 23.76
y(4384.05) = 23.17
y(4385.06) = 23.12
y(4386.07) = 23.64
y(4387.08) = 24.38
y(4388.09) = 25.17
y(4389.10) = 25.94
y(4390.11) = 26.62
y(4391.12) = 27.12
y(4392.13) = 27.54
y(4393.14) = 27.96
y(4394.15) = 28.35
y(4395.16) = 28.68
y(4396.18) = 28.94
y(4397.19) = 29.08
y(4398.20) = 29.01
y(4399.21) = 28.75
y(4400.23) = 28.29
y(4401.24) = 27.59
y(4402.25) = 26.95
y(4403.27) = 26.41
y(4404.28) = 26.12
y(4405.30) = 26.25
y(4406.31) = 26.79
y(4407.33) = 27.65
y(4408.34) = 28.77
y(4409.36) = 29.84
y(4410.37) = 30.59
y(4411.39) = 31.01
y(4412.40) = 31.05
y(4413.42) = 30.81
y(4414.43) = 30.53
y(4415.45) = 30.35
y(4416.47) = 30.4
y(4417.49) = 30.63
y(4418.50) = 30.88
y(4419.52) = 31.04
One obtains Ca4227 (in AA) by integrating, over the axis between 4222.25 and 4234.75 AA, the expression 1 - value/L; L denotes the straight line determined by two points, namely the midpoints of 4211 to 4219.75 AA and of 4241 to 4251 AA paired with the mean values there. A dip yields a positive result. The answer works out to 2.3 AA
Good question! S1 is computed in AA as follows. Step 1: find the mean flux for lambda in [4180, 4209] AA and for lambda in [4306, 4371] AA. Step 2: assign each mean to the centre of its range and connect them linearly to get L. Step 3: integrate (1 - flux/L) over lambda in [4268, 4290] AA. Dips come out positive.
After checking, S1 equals 2.85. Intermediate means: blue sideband 26.1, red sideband 27.6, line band 23.5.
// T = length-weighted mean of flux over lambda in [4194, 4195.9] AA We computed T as 26.6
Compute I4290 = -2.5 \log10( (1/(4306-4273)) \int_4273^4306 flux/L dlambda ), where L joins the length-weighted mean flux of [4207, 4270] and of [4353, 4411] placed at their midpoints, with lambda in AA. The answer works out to 0.18 mag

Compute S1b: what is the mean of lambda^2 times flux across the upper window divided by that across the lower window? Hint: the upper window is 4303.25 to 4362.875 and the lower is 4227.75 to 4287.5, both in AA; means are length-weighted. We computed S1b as 1.14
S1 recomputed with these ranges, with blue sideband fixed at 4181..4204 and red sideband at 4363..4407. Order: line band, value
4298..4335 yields 4.0 AA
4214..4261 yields 3.2 AA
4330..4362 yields -1.5 AA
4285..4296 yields 1.6 AA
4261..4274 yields 1.2 AA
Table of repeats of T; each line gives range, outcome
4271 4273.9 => 21.5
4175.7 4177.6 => 26.5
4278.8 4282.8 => 25.1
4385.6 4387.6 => 24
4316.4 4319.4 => 30.7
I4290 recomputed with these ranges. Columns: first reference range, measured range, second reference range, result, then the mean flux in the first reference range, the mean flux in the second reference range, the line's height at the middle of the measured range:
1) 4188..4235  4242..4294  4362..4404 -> 0.08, 25.3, 28.1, 26.2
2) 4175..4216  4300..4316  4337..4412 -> 0.35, 26.5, 28.2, 27.6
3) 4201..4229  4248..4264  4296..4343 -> 0.03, 25.4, 24.6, 25.1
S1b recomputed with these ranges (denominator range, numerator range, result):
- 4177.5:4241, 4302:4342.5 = 1.05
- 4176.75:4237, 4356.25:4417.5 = 1.22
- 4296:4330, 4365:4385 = 1.26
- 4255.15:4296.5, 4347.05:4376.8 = 1.29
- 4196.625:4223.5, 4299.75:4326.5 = 0.92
